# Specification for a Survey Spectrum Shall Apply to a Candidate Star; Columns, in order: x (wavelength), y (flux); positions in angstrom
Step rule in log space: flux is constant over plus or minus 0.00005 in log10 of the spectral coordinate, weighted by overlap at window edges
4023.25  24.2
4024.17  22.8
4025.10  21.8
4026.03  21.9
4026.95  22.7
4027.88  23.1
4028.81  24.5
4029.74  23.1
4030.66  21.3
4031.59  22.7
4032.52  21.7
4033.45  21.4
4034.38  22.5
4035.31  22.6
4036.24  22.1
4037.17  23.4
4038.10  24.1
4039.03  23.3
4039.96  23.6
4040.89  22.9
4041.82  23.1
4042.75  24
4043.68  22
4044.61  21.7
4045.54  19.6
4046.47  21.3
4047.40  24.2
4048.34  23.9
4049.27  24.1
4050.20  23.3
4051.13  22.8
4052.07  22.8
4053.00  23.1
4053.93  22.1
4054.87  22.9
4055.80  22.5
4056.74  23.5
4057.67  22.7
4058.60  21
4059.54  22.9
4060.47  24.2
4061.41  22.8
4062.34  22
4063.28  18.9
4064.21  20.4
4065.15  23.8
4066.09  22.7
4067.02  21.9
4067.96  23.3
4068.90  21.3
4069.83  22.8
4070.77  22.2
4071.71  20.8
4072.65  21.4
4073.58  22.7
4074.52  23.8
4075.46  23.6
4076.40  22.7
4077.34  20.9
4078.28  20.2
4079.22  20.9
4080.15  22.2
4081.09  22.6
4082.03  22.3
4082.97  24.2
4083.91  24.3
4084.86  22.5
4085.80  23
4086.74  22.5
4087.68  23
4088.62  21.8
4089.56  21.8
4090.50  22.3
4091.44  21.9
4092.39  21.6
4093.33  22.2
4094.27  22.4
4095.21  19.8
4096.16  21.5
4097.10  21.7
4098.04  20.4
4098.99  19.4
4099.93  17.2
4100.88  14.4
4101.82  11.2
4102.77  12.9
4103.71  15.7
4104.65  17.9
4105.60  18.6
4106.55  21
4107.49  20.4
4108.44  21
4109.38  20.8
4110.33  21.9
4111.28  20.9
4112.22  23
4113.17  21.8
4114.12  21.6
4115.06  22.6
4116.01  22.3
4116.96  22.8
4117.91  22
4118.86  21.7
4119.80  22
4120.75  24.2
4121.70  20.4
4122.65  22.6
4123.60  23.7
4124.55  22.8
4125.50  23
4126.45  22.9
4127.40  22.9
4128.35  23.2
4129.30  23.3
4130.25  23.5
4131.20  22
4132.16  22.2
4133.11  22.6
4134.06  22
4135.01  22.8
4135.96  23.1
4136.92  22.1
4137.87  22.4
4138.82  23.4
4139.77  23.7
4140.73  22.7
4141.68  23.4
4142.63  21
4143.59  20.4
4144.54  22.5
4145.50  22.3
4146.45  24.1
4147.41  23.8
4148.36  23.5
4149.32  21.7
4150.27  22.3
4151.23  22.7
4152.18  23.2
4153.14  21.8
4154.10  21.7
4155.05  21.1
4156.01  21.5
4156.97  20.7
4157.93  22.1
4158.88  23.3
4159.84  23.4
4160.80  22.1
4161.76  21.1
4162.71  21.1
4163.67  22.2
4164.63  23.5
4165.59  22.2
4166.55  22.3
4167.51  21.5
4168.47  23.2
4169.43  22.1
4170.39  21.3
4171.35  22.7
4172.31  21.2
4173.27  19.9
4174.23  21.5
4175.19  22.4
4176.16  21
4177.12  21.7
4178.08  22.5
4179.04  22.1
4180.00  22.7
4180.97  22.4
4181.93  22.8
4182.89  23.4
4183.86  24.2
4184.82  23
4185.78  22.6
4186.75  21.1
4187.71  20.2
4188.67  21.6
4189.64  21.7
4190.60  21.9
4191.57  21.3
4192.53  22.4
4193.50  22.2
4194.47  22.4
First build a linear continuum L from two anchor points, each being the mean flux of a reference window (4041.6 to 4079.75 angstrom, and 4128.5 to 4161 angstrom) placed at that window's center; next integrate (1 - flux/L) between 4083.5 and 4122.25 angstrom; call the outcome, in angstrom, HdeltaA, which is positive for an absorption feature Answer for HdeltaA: 2.9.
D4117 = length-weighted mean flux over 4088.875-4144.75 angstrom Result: 21.3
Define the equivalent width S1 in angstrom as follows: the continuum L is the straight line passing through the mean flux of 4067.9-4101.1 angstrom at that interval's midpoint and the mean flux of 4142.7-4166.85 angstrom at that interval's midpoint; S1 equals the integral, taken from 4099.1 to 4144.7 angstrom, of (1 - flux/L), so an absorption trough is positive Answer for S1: 1.5 angstrom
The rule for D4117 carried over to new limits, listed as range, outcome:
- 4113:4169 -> 22.4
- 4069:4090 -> 22.4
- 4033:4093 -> 22.5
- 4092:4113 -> 19.4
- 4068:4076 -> 22.4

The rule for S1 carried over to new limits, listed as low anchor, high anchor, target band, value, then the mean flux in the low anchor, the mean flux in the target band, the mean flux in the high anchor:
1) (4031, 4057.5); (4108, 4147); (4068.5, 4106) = 2.9 angstrom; 22.7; 20.9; 22.4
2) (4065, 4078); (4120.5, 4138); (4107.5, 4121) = 0.4 angstrom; 22.3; 22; 22.7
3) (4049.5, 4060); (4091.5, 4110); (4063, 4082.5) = -0.7 angstrom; 22.7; 22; 19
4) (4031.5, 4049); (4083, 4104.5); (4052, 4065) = -0.3 angstrom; 22.6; 22.3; 20.2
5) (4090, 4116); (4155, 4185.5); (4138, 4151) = -0.8 angstrom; 19.9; 22.7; 22.1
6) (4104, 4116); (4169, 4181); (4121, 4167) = -2.4 angstrom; 20.9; 22.5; 21.8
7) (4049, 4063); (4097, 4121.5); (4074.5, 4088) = -0.7 angstrom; 22.8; 22.5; 20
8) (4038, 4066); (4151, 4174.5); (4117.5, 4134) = -0.3 angstrom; 22.6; 22.6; 22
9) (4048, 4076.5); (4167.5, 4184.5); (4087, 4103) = 1.8 angstrom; 22.5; 19.9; 22.2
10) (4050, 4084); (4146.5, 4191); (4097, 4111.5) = 2.6 angstrom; 22.4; 18.3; 22.2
